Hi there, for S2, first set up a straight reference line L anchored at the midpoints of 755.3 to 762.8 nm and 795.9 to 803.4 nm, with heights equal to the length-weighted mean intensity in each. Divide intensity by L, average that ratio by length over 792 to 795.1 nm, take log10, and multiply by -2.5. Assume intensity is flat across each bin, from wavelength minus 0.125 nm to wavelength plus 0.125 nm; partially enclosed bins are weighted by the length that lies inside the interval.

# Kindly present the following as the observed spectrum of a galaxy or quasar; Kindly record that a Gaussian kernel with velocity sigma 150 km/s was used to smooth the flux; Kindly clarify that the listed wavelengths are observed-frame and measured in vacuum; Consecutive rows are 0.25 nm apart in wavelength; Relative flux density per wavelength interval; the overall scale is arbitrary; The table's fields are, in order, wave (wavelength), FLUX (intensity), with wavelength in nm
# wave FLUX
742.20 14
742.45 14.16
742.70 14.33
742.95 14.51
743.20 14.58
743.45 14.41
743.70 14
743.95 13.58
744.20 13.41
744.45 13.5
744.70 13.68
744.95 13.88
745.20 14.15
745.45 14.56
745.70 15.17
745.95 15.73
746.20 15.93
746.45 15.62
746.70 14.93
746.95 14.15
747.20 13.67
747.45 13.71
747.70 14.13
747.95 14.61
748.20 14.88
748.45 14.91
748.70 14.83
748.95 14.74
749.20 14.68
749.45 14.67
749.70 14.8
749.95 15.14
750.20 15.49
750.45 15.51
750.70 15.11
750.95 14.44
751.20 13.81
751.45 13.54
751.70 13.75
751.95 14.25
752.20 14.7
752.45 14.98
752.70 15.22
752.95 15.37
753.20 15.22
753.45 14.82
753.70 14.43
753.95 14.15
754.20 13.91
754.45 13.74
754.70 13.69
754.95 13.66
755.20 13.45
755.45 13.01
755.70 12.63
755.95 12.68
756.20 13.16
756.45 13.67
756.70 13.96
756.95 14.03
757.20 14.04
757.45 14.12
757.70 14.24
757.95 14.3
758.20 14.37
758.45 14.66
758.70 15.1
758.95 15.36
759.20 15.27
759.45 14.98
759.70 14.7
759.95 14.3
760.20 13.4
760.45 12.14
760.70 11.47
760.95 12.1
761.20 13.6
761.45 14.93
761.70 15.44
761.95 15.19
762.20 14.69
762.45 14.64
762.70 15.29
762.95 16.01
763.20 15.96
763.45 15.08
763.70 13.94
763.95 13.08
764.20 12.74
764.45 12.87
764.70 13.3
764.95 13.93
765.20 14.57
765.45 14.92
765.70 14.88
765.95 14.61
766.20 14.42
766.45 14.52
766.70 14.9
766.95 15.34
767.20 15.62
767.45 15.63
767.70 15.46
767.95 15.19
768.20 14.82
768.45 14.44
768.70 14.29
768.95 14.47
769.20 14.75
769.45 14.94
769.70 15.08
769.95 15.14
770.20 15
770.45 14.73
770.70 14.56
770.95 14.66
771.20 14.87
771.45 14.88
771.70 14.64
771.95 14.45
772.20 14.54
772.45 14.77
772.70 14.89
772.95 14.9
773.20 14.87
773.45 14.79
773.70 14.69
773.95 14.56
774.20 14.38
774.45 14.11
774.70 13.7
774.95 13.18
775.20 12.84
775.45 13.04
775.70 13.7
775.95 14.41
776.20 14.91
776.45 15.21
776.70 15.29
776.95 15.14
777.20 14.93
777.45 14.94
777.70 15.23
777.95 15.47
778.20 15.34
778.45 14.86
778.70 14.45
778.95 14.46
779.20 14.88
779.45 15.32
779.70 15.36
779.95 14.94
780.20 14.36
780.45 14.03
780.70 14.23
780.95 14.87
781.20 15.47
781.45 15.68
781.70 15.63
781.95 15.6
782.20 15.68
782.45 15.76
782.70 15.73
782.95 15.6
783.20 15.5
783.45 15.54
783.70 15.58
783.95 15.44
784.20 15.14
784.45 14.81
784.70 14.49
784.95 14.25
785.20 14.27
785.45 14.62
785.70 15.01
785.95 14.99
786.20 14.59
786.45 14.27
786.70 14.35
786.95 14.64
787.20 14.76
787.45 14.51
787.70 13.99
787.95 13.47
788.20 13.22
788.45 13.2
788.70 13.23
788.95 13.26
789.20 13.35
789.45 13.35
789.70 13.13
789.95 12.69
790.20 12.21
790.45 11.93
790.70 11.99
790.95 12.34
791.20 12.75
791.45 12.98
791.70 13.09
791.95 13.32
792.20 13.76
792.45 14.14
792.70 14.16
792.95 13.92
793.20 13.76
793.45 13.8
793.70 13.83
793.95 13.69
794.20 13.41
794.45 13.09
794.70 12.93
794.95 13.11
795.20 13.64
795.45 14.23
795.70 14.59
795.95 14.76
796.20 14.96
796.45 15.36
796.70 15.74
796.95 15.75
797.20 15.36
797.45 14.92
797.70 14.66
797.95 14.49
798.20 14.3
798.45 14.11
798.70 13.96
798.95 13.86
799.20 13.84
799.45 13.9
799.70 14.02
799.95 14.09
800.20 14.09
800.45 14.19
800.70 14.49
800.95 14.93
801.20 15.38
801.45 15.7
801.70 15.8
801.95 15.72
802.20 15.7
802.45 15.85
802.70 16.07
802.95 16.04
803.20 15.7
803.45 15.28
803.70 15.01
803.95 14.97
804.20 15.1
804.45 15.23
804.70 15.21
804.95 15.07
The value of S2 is 0.089 mag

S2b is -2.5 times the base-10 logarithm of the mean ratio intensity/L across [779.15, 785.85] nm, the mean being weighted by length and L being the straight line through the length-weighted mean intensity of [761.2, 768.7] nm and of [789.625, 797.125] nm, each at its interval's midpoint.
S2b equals -0.08 mag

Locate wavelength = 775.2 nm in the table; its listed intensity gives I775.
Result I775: 12.84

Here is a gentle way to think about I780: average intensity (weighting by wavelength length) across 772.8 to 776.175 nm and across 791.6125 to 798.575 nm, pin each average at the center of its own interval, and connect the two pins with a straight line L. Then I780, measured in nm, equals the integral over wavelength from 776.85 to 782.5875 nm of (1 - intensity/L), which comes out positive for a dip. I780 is -0.38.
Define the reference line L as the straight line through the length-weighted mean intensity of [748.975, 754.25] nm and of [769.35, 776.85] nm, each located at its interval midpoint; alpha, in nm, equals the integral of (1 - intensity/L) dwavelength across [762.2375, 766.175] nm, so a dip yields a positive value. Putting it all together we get 0.05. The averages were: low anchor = 14.7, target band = 14.4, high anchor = 14.5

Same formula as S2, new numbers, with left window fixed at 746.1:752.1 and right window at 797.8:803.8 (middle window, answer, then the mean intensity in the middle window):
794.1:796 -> 0.09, 13.7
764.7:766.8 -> 0.01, 14.5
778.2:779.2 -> 0.00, 14.7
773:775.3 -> 0.04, 14.2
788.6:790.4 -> 0.14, 13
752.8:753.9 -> -0.02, 14.9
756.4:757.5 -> 0.05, 14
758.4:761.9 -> 0.04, 14.1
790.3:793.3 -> 0.13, 13.2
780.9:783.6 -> -0.06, 15.6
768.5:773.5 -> 0.00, 14.8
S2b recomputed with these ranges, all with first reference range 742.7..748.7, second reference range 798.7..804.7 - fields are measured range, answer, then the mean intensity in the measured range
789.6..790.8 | 0.20 mag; 12.4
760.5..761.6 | 0.12 mag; 13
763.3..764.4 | 0.07 mag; 13.7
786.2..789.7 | 0.08 mag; 13.8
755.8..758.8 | 0.04 mag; 14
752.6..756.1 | 0.04 mag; 14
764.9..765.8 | 0.00 mag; 14.6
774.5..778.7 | 0.02 mag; 14.5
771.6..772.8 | 0.00 mag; 14.7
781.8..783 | -0.06 mag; 15.7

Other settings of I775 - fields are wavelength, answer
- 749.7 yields 14.8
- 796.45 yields 15.36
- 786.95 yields 14.64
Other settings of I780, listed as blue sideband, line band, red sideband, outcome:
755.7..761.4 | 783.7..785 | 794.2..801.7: -0.06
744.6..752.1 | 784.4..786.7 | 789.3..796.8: -0.14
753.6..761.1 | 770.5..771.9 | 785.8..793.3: -0.10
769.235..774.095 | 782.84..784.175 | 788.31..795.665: -0.15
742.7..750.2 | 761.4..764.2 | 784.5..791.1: -0.13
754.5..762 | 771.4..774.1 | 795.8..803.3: -0.09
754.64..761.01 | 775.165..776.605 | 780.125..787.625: 0.05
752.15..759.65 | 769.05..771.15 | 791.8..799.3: -0.09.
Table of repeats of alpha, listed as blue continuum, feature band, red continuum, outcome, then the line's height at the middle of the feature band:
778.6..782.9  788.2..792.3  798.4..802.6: 0.55 nm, 14.9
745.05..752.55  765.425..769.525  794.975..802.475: -0.06 nm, 14.7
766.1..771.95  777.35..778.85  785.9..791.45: -0.09 nm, 14.2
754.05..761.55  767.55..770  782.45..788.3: -0.11 nm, 14.2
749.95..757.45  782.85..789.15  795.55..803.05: 0.08 nm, 14.7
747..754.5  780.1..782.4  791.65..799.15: -0.13 nm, 14.3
